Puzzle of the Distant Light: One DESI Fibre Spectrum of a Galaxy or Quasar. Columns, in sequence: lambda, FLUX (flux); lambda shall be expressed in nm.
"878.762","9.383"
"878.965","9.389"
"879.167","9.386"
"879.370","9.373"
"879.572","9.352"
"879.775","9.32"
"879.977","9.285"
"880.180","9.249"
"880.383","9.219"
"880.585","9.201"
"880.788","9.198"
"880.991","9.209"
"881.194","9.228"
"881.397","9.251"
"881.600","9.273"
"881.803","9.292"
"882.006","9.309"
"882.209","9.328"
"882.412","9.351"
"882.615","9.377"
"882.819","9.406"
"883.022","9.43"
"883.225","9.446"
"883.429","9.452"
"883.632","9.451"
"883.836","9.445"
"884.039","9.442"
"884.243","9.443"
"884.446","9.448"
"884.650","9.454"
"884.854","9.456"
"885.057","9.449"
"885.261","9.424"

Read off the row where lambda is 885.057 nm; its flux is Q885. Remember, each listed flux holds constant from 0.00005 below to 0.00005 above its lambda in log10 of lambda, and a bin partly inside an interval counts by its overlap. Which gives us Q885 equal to 9.449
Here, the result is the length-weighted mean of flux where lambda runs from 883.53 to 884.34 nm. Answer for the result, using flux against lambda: 9.45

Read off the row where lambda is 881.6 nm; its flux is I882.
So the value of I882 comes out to 9.273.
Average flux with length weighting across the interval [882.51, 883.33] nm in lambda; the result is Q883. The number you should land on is 9.41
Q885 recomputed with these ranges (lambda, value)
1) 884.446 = 9.448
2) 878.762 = 9.383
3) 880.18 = 9.249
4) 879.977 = 9.285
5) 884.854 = 9.456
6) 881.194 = 9.228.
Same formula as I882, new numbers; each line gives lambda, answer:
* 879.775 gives 9.32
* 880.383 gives 9.219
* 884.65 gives 9.454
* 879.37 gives 9.373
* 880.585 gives 9.201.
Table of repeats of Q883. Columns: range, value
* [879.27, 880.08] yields 9.34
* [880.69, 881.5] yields 9.22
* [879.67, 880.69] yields 9.26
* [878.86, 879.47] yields 9.37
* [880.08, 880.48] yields 9.23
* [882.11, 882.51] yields 9.34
